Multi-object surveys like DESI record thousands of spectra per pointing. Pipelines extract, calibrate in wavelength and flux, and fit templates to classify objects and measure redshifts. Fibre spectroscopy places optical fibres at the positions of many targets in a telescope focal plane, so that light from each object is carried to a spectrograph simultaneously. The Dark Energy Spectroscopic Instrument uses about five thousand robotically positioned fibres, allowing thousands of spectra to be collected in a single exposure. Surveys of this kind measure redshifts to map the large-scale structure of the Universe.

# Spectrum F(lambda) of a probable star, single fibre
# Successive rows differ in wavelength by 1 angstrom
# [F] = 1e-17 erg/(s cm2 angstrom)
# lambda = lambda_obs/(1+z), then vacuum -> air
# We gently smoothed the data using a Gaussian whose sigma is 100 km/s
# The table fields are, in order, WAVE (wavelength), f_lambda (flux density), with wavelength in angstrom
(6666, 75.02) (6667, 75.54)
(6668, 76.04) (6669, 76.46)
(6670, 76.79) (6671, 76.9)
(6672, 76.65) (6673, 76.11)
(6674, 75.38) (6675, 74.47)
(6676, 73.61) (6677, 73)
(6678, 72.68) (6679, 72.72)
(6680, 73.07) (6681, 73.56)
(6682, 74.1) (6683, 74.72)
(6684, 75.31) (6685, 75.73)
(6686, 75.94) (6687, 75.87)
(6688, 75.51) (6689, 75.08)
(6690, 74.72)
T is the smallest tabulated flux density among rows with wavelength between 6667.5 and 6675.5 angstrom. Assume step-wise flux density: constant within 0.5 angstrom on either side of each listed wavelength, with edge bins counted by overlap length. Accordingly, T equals 74.47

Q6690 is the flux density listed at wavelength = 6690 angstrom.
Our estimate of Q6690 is 74.72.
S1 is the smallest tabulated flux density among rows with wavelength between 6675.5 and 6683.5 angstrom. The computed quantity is 72.68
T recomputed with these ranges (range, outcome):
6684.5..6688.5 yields 75.51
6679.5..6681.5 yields 73.07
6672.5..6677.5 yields 73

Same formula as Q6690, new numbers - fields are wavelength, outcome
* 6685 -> 75.73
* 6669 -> 76.46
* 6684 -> 75.31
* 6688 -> 75.51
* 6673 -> 76.11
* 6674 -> 75.38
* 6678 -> 72.68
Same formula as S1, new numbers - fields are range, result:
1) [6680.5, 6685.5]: 73.56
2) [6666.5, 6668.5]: 75.54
